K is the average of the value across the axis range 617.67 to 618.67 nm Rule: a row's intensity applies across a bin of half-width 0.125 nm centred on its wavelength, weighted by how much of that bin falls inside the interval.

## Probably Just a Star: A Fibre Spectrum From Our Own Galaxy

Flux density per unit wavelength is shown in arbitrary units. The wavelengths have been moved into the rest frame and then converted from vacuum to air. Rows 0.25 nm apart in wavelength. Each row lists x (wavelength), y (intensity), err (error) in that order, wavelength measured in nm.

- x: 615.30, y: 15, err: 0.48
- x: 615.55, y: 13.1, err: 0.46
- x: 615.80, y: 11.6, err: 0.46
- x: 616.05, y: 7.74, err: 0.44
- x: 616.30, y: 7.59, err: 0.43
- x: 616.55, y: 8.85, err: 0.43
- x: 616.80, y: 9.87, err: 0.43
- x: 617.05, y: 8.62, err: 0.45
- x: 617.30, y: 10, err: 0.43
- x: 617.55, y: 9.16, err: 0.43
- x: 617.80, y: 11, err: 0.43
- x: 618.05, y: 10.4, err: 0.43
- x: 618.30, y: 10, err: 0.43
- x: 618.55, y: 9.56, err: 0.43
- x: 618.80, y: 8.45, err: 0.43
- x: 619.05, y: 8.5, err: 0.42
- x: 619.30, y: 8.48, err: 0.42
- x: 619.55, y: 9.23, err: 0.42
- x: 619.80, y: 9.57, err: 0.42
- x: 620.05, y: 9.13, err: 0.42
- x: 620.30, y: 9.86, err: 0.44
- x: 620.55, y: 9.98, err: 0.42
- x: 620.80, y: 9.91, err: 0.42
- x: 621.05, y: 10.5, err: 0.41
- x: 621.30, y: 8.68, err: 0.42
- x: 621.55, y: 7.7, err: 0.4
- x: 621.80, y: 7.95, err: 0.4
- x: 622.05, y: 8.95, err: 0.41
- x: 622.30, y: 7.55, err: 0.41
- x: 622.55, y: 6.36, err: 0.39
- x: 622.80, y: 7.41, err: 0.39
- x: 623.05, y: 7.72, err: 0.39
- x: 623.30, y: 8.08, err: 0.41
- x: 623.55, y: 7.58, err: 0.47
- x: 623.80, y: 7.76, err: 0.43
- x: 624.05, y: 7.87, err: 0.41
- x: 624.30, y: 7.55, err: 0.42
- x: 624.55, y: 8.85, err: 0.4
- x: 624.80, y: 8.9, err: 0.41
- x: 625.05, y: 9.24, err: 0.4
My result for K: 10.2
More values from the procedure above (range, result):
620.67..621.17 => 10.2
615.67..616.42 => 9.01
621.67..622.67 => 7.71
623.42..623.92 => 7.67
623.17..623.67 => 7.83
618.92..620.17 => 8.98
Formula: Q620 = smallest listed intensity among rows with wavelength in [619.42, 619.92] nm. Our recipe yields 9.23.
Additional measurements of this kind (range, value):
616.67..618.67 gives 8.62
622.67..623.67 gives 7.41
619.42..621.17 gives 9.13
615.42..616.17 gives 7.74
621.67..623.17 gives 6.36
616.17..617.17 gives 7.59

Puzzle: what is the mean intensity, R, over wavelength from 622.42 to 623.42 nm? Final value 7.39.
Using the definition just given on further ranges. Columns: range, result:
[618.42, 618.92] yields 9.02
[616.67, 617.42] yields 9.49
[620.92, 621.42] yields 9.6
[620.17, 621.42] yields 9.79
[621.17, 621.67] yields 8.22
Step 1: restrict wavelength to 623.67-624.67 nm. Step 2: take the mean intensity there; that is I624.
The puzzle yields 8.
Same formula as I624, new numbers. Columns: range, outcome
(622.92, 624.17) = 7.8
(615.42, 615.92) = 12.4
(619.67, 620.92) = 9.69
